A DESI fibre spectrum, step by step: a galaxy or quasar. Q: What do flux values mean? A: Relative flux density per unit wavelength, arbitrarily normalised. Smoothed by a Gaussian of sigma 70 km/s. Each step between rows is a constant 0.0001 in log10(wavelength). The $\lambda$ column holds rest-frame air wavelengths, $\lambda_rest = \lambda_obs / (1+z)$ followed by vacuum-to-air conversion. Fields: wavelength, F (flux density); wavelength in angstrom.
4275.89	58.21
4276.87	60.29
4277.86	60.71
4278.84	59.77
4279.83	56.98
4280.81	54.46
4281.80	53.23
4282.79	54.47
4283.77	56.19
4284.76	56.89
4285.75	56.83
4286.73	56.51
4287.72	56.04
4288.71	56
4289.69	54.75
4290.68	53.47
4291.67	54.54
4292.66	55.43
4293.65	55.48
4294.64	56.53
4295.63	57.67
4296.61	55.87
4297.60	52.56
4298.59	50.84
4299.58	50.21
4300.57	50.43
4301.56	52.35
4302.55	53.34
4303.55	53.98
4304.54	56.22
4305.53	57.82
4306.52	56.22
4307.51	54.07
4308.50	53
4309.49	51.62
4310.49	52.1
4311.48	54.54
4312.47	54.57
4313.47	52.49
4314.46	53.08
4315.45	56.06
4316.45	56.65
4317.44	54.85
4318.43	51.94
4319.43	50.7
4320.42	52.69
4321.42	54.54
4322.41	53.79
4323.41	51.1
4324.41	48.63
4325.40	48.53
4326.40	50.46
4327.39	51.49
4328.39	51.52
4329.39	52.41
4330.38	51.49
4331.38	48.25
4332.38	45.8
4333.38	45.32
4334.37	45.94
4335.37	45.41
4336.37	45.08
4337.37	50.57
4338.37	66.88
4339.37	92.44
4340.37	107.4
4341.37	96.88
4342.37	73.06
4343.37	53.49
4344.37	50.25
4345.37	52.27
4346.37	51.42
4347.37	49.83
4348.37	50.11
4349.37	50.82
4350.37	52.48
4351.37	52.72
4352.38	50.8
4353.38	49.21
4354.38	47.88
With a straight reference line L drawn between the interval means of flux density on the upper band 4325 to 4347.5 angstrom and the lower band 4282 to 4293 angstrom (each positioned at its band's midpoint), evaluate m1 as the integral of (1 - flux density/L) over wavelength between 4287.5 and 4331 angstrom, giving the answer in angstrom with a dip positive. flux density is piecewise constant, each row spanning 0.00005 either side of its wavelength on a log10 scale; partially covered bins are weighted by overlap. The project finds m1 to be 2.38 angstrom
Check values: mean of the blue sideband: 55.5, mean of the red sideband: 57.8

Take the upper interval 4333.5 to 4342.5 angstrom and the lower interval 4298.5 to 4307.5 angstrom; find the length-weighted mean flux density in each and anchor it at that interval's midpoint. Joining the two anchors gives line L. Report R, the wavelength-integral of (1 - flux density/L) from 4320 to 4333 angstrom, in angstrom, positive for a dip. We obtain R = 2.57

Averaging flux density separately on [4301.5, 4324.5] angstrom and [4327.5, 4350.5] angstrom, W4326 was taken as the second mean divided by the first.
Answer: 1.1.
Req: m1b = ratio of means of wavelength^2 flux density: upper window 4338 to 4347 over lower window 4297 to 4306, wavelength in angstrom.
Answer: 1.4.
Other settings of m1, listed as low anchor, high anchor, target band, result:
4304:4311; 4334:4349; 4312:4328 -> 1.3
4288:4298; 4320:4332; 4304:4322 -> -0.4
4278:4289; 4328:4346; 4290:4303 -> 0.8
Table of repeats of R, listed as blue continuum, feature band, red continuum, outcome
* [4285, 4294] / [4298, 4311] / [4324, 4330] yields 0.1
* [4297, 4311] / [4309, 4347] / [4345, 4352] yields -2.7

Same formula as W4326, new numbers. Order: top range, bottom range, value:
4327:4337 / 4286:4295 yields 0.87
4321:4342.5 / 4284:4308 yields 1.06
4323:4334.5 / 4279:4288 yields 0.88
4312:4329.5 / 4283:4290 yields 0.93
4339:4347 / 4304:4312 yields 1.31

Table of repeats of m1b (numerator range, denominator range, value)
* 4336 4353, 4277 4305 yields 1.15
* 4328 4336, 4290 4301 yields 0.91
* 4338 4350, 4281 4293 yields 1.23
